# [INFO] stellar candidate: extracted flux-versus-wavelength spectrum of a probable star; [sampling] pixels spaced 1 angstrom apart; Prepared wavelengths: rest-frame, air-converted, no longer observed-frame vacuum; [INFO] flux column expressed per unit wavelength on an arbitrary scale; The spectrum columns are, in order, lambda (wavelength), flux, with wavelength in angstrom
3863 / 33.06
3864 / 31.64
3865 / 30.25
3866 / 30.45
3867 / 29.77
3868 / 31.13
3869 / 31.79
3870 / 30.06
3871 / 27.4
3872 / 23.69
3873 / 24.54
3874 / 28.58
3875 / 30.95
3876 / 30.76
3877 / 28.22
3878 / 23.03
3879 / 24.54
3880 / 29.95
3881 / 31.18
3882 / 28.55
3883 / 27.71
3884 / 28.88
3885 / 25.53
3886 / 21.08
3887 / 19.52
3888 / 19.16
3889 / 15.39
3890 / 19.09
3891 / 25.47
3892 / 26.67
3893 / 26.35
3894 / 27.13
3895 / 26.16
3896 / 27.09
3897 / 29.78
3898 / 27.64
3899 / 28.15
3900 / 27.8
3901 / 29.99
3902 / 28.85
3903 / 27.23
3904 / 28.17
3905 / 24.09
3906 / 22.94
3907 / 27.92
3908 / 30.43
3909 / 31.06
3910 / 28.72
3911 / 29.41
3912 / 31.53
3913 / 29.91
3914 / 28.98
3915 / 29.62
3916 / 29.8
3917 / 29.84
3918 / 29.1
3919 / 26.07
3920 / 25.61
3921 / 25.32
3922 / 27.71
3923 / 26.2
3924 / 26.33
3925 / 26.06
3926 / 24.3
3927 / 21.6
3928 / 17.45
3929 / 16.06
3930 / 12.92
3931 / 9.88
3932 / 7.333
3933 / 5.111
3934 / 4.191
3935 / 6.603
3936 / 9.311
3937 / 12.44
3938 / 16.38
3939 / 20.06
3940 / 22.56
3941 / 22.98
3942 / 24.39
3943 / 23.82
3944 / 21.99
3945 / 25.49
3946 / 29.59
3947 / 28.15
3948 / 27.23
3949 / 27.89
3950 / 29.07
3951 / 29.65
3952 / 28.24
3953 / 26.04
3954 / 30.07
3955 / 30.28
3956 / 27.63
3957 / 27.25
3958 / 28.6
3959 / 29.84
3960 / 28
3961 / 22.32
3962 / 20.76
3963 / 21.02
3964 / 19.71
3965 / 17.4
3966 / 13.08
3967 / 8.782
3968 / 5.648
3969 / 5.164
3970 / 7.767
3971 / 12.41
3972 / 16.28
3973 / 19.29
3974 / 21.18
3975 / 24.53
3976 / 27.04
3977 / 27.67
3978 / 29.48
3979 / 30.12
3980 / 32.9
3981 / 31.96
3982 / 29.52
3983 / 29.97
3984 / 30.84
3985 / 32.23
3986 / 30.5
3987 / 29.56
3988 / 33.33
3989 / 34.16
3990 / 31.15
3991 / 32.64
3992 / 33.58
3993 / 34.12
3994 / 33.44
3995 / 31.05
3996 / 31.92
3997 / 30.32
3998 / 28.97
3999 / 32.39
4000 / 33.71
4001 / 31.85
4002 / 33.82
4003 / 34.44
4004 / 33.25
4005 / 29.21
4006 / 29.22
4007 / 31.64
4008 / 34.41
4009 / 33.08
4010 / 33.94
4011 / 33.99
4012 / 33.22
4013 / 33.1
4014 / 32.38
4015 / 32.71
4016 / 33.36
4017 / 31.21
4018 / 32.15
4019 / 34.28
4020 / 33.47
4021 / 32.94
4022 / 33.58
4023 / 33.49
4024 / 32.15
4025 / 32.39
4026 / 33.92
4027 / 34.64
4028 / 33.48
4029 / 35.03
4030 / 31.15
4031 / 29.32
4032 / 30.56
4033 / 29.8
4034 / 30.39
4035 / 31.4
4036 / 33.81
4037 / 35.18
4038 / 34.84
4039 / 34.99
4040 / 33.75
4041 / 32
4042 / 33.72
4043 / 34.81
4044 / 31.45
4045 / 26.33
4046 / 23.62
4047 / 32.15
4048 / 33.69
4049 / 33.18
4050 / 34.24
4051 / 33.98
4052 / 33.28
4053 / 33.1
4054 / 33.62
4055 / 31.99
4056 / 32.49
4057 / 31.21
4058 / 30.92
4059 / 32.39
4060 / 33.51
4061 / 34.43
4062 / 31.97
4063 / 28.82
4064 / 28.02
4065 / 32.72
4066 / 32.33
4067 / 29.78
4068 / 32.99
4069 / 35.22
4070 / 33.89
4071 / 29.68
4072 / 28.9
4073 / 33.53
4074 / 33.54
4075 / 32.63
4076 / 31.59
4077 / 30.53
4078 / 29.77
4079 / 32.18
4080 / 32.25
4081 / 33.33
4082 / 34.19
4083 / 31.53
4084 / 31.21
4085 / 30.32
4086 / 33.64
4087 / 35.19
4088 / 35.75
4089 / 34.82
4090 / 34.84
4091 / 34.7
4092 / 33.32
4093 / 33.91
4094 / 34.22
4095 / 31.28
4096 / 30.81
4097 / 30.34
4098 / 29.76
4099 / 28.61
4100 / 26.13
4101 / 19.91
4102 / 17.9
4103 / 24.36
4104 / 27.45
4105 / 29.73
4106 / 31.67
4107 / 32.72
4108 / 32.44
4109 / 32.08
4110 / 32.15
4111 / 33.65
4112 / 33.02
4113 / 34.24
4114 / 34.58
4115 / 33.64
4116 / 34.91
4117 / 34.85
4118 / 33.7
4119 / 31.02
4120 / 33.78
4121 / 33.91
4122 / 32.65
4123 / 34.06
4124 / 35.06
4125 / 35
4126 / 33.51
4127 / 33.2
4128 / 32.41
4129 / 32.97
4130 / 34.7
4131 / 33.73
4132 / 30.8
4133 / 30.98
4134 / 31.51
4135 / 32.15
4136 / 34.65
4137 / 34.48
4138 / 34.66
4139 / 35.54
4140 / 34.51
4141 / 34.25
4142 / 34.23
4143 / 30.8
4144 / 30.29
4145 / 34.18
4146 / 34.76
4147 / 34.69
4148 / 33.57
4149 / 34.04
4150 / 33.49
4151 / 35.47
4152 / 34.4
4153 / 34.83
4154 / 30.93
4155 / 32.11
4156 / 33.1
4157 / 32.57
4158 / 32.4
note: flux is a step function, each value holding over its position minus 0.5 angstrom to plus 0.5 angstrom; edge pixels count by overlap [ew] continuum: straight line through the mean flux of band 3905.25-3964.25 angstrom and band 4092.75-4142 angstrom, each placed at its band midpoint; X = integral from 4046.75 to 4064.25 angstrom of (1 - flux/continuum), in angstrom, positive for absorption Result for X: -2.0 angstrom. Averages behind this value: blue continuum 23.7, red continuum 32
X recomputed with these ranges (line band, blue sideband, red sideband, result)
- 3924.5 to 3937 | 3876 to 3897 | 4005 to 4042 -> 6.4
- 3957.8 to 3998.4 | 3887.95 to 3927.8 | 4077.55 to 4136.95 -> 4.9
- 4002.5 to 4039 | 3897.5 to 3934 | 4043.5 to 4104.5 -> -4.5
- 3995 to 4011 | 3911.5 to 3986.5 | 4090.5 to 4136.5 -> -4.0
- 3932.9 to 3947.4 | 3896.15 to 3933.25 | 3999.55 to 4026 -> 4.7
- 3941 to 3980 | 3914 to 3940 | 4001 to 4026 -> 2.2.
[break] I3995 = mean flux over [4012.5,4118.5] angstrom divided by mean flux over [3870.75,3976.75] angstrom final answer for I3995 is 1.36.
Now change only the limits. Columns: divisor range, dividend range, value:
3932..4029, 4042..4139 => 1.20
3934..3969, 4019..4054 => 1.49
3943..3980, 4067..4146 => 1.40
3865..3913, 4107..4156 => 1.23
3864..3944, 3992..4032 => 1.33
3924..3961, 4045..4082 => 1.47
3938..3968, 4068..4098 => 1.35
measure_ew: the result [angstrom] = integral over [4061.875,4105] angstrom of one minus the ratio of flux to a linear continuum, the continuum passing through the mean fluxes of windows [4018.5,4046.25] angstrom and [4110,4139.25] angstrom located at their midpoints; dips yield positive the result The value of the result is 2.5 angstrom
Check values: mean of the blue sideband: 32.5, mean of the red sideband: 33.5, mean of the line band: 31.1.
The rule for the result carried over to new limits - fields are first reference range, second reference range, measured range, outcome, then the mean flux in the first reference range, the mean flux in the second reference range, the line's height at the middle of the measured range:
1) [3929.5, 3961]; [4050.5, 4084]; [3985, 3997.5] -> -3.2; 21.7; 32.1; 25.6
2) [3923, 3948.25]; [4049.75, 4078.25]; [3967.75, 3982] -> 0.9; 18.6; 32.1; 22.7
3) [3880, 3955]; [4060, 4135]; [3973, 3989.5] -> -1.4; 24.3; 32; 27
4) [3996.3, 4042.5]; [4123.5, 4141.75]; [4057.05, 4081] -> 0.9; 32.7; 33.6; 33.1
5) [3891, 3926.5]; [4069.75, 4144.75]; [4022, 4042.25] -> -1.5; 27.7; 32.2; 30.5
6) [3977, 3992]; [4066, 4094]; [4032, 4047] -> 0.1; 31.3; 32.7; 32.1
